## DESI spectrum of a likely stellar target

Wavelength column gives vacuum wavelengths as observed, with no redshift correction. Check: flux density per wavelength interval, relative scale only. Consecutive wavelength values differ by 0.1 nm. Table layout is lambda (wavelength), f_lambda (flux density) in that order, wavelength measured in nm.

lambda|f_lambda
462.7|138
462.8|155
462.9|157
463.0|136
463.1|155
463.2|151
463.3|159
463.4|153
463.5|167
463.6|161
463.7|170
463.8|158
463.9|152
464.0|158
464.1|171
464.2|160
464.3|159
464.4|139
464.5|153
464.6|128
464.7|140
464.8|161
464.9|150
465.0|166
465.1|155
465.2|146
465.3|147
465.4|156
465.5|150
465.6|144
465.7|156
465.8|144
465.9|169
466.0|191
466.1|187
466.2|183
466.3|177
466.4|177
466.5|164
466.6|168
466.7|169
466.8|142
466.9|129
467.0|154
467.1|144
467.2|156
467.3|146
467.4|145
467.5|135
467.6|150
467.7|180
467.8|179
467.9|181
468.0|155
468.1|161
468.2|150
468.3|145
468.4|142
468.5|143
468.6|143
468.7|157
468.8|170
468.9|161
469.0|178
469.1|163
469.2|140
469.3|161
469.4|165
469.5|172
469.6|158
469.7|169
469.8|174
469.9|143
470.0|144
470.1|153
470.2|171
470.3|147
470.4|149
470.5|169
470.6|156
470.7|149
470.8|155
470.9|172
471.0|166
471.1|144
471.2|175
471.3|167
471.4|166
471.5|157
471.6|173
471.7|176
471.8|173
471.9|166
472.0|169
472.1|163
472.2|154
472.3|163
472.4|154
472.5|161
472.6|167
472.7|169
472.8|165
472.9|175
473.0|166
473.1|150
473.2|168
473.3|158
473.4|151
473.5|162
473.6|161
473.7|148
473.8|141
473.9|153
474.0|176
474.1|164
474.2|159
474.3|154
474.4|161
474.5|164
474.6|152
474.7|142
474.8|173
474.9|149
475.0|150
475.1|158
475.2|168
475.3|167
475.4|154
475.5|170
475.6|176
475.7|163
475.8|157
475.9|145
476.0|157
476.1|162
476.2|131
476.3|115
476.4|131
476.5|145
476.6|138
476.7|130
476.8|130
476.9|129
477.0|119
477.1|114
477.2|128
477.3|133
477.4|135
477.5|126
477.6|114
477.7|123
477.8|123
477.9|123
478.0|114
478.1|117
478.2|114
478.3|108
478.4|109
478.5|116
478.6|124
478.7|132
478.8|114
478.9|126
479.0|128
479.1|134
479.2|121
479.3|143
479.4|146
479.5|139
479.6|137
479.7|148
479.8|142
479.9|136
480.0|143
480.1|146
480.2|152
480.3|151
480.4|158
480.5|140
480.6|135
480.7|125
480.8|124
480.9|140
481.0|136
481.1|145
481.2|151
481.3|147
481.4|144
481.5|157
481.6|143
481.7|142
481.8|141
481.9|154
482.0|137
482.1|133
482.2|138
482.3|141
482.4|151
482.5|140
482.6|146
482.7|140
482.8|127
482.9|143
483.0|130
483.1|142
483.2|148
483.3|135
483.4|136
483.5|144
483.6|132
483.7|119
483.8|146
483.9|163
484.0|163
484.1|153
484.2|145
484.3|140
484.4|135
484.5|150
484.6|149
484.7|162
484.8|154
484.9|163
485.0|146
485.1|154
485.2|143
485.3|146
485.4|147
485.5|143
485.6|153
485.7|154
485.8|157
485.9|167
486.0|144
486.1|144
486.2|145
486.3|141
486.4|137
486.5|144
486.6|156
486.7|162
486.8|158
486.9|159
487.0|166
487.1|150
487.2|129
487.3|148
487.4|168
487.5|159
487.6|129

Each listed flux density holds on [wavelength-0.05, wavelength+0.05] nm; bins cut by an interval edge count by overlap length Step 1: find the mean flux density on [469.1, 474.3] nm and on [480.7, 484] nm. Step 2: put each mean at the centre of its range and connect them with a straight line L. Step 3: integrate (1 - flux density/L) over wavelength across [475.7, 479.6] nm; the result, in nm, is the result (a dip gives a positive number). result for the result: 0.54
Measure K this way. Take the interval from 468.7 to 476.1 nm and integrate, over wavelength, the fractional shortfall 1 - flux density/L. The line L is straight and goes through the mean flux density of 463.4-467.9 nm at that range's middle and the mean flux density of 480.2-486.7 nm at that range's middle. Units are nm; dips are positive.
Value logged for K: -0.38 nm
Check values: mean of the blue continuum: 158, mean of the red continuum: 145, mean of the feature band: 161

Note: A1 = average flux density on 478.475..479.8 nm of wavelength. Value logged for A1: 132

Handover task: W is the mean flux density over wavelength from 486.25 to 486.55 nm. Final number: 141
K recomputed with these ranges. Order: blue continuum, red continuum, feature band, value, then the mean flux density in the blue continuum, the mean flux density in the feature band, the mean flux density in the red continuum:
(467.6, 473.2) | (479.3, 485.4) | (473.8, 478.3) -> 0.30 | 161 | 143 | 144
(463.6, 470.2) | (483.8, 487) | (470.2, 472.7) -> -0.10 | 158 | 162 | 151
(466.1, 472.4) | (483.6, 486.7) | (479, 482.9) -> 0.27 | 160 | 141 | 149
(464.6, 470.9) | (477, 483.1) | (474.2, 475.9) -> -0.18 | 158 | 159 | 134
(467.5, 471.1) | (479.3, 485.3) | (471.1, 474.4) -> -0.16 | 159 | 162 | 144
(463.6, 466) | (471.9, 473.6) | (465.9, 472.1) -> -0.09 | 154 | 161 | 162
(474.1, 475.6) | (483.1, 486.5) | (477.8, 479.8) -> 0.36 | 159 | 126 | 147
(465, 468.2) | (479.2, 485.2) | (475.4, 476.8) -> 0.02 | 159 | 147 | 143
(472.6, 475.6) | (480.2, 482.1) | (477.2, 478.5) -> 0.27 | 160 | 120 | 143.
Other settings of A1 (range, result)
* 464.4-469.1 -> 157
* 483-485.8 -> 147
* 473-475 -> 157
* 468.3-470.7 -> 157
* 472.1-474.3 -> 160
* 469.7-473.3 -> 162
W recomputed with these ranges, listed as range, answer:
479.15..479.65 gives 137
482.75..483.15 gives 136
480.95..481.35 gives 145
